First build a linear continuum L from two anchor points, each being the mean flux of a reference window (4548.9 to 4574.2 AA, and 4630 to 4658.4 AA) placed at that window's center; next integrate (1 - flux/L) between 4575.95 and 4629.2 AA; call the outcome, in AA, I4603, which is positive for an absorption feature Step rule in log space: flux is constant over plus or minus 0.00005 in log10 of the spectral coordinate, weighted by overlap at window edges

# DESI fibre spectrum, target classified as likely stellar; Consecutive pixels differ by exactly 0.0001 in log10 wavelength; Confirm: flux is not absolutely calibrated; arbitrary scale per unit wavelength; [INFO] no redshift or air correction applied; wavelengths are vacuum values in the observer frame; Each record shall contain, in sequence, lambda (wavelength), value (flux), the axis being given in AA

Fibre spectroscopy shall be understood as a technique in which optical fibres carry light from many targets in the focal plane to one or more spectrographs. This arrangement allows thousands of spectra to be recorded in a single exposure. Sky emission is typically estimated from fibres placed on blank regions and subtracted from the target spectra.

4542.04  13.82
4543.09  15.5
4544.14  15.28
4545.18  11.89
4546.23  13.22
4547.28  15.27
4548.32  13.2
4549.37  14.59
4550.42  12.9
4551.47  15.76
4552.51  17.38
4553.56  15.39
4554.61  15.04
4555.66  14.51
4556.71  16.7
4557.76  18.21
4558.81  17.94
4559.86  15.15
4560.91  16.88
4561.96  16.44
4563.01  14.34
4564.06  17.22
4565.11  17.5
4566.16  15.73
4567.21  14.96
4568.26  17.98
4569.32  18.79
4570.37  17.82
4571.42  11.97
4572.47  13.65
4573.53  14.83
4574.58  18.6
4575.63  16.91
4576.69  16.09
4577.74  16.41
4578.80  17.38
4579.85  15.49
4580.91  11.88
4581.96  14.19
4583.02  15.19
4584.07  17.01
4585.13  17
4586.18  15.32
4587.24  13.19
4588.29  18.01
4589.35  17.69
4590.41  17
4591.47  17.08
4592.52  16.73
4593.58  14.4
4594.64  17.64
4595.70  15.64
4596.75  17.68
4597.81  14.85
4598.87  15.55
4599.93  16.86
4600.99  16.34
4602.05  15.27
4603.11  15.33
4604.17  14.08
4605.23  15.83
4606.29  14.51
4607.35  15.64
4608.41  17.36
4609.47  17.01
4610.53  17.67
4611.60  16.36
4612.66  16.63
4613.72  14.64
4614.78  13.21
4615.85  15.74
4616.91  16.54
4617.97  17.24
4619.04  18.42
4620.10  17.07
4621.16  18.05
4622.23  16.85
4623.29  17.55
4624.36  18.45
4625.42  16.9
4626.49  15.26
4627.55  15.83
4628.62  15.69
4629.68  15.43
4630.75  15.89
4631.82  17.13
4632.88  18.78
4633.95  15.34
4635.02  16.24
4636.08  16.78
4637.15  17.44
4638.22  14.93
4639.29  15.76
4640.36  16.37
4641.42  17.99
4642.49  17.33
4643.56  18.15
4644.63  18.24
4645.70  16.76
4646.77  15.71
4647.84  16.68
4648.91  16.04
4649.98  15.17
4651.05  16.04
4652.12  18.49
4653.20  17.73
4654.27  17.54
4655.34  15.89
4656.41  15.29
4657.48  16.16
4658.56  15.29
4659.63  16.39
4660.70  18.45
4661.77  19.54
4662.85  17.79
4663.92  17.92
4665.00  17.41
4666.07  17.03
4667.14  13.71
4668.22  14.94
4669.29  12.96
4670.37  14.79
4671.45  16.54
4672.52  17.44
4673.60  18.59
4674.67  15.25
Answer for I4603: 0.42 AA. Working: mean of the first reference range 15.9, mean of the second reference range 16.7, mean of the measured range 16.2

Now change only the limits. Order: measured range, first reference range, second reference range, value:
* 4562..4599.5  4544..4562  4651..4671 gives -1.1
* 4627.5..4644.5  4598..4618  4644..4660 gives -0.4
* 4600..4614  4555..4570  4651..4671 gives 0.5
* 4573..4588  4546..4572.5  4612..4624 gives 0.3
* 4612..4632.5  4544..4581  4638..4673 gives -0.3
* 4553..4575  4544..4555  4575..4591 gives -1.5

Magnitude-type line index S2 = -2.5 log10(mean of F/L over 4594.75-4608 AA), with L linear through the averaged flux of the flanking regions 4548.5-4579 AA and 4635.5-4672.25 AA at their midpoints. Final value 0.04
